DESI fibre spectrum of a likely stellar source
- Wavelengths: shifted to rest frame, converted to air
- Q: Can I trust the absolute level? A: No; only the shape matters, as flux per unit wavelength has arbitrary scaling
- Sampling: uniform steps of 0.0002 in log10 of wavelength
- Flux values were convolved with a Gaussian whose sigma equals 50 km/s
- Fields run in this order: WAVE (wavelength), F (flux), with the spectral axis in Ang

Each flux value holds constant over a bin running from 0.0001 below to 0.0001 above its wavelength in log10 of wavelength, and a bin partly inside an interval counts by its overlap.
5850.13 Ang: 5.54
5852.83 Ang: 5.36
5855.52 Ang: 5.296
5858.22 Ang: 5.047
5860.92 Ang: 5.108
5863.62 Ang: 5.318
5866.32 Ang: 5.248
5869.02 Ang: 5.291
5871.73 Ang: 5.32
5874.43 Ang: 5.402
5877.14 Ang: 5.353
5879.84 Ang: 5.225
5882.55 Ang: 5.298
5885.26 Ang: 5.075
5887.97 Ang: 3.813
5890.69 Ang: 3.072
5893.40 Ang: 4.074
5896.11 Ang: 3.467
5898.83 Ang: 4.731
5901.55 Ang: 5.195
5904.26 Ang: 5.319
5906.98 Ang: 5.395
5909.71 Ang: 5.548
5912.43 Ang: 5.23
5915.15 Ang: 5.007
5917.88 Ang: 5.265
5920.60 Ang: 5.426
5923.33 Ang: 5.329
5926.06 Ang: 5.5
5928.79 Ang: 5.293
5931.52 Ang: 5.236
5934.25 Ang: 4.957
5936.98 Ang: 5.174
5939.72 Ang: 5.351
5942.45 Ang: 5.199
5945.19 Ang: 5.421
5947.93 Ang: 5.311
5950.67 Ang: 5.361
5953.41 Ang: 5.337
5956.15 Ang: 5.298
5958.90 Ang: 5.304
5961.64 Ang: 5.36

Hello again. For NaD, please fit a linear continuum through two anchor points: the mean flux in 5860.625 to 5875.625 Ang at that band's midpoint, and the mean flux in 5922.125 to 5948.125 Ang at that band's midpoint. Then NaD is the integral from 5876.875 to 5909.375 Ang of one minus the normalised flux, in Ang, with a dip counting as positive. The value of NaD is 3.8 Ang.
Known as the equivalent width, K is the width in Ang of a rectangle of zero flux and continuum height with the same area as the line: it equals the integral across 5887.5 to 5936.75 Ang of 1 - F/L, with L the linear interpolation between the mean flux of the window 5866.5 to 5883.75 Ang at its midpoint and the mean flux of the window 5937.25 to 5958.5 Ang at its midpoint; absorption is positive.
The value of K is 3.8 Ang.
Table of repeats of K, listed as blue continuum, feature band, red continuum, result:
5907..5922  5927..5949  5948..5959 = 0.3 Ang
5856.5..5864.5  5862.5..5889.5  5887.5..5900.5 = -3.4 Ang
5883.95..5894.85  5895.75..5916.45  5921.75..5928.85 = -1.8 Ang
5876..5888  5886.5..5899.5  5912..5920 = 3.3 Ang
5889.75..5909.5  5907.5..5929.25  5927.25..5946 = -1.9 Ang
